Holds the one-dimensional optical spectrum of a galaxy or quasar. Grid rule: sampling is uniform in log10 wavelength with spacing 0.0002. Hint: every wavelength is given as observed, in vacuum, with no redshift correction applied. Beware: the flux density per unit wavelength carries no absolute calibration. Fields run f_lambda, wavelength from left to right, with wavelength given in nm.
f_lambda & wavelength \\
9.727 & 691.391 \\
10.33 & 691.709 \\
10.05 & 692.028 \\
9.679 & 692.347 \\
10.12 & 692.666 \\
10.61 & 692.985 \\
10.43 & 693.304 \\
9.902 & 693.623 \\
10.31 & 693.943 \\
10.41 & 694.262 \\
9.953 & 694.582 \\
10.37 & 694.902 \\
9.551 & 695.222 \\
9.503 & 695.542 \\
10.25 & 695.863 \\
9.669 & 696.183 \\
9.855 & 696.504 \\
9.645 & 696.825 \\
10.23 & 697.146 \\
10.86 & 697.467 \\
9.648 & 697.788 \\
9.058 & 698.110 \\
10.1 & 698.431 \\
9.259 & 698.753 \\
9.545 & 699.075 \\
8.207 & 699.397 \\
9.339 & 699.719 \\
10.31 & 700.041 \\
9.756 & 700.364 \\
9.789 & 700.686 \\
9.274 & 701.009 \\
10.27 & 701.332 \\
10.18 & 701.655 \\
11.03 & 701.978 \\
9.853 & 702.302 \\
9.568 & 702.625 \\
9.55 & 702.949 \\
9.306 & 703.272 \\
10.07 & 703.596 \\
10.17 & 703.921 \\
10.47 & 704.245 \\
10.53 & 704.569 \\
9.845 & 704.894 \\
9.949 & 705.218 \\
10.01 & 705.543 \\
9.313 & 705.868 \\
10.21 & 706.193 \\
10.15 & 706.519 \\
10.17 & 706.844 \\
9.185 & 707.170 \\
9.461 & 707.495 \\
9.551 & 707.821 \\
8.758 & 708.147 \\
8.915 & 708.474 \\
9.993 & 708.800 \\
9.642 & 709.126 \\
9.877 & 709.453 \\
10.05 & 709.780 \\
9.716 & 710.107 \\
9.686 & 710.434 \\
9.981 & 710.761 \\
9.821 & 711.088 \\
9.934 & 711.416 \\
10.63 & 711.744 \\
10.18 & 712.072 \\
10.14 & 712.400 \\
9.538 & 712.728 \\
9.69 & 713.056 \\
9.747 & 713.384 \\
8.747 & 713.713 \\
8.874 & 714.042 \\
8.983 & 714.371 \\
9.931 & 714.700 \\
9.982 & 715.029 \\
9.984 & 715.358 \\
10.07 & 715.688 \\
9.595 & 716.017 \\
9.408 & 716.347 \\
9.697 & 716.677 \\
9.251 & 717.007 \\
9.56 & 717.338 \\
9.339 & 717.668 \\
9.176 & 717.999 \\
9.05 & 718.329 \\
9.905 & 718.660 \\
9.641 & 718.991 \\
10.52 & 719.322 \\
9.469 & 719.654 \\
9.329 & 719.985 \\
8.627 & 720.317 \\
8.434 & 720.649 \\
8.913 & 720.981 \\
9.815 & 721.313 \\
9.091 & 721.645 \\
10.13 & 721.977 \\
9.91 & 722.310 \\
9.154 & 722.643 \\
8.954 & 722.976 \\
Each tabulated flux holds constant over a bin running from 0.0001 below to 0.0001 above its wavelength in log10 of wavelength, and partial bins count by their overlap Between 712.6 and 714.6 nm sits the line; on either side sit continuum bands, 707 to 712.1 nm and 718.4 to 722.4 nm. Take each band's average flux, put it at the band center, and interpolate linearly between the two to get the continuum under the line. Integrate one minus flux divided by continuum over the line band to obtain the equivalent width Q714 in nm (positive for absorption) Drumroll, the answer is 0.07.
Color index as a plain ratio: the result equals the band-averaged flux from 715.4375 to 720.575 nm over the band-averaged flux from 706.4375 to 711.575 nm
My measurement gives 0.98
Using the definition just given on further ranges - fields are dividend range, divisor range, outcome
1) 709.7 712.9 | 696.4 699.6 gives 1.03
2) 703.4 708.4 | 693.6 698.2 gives 0.99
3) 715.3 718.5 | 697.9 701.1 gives 1.00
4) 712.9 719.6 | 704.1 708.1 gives 0.97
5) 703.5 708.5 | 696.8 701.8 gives 1.01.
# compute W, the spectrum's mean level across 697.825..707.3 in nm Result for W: 9.81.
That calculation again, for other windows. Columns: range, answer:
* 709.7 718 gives 9.69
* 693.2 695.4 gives 10.1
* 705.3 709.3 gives 9.62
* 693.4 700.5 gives 9.81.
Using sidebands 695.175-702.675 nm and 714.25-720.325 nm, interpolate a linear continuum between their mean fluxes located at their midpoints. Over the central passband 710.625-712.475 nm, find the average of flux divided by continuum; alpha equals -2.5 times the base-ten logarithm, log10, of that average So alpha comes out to -0.05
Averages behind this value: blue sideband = 9.79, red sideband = 9.58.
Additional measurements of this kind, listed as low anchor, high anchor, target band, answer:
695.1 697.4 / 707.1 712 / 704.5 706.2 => -0.02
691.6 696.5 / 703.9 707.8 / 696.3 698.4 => 0.02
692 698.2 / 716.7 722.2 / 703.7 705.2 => -0.05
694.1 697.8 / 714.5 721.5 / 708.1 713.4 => -0.02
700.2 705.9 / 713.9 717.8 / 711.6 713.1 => -0.04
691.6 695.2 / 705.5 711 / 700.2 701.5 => 0.02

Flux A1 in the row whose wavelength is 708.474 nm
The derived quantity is 8.915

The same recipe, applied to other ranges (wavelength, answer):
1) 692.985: 10.61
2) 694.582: 9.953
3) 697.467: 10.86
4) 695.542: 9.503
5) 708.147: 8.758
